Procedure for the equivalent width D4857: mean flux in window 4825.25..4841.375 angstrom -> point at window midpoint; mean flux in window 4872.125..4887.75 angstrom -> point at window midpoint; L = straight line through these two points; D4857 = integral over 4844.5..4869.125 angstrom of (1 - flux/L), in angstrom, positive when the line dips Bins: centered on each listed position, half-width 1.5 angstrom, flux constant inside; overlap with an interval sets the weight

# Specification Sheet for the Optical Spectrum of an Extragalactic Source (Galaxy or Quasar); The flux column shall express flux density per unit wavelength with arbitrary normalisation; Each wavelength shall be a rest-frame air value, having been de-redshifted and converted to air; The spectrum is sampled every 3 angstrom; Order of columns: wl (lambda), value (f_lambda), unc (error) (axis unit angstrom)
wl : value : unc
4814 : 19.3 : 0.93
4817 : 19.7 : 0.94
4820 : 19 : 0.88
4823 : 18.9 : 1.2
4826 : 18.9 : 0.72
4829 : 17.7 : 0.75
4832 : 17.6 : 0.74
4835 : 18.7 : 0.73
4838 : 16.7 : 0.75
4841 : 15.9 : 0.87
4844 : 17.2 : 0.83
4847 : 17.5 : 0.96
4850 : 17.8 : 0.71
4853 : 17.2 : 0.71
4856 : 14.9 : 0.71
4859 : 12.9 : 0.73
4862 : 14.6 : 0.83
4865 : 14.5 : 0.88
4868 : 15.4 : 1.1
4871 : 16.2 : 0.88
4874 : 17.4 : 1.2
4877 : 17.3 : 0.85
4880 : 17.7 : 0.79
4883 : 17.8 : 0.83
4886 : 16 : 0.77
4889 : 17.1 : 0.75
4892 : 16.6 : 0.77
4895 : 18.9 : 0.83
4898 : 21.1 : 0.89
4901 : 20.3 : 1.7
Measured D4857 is 2.5 angstrom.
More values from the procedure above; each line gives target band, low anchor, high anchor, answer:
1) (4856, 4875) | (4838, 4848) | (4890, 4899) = 2.7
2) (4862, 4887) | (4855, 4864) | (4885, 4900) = -0.8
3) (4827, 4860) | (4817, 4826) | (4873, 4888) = 2.8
